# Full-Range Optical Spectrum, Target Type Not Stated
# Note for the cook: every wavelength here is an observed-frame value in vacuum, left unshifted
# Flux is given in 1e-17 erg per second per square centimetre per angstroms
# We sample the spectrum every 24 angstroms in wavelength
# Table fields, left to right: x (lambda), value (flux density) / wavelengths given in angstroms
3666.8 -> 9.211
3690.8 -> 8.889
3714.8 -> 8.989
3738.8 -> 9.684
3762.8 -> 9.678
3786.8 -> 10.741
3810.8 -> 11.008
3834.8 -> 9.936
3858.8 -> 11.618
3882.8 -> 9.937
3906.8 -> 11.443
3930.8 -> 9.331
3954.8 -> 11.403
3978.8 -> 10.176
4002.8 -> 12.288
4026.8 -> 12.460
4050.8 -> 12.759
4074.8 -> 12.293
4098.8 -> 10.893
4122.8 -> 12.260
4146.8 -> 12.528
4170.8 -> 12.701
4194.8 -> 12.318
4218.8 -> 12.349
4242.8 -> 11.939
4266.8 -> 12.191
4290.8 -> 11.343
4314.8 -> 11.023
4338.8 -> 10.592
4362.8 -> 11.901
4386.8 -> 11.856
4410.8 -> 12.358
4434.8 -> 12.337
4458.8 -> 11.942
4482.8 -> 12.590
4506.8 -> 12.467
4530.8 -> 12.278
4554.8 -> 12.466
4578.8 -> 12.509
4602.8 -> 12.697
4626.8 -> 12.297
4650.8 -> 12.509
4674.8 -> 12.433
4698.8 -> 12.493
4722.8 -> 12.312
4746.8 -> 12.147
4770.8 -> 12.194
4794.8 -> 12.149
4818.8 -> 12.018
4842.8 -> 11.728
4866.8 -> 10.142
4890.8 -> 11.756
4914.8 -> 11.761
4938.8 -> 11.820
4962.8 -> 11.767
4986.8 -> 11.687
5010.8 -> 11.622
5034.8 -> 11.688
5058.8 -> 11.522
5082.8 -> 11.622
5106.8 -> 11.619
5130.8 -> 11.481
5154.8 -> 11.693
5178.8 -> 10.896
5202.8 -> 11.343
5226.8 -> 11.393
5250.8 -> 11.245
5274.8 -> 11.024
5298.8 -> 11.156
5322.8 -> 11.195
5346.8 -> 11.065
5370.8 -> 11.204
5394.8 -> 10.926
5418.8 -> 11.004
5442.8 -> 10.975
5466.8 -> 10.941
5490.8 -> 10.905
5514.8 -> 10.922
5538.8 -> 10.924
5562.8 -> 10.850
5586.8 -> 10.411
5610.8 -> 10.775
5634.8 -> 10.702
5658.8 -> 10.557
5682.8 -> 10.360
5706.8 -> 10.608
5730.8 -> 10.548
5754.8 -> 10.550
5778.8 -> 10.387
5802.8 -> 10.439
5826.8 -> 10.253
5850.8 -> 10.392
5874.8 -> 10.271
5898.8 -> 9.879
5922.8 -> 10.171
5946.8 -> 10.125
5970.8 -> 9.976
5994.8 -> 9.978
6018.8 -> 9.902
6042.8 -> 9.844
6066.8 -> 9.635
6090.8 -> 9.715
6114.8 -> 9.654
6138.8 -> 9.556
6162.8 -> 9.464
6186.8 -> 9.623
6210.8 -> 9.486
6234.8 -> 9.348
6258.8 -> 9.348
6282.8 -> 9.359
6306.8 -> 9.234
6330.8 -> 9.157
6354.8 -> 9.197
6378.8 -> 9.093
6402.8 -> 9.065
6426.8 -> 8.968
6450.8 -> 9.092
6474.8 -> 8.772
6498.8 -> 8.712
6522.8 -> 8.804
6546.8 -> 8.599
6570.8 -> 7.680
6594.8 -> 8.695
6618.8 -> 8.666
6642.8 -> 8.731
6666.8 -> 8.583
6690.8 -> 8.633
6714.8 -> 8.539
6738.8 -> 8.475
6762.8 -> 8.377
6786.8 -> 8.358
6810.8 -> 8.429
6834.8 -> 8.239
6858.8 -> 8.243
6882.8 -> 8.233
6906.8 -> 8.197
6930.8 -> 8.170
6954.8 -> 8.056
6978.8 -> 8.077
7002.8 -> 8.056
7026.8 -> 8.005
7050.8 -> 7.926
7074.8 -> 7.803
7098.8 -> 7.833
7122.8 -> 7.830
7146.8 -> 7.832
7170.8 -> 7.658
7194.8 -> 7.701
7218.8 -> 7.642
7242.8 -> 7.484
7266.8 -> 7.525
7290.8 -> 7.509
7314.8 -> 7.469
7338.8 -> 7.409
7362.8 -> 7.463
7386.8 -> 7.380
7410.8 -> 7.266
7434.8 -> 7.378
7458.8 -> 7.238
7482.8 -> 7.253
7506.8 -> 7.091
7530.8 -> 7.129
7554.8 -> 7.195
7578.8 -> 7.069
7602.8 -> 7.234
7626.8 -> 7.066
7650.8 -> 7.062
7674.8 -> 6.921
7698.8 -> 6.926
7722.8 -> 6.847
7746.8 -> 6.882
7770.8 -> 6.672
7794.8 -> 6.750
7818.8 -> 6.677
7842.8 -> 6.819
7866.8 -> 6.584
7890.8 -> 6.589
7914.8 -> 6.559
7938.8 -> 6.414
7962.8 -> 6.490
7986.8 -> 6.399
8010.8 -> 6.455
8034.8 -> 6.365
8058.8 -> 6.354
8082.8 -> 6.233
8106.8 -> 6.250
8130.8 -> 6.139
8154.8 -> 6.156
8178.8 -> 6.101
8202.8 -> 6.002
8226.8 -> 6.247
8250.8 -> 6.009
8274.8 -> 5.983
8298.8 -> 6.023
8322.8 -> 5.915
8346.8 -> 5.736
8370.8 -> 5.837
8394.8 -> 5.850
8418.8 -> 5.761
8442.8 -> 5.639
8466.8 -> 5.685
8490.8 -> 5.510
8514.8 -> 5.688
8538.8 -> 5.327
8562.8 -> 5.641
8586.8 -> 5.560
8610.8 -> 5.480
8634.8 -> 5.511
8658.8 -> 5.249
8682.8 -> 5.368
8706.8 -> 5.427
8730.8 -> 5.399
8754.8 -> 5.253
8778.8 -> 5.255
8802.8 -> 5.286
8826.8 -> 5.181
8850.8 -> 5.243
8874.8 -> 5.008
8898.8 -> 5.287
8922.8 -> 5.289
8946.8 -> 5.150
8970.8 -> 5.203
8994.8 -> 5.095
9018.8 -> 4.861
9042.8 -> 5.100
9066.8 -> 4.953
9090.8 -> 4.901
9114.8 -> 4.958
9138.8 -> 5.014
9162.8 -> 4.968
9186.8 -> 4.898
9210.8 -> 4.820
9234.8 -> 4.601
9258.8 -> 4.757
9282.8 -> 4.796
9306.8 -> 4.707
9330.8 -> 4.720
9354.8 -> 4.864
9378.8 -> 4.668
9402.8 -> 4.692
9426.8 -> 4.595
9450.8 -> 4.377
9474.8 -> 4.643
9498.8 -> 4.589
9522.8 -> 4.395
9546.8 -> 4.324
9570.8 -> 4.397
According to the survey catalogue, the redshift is 0.000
